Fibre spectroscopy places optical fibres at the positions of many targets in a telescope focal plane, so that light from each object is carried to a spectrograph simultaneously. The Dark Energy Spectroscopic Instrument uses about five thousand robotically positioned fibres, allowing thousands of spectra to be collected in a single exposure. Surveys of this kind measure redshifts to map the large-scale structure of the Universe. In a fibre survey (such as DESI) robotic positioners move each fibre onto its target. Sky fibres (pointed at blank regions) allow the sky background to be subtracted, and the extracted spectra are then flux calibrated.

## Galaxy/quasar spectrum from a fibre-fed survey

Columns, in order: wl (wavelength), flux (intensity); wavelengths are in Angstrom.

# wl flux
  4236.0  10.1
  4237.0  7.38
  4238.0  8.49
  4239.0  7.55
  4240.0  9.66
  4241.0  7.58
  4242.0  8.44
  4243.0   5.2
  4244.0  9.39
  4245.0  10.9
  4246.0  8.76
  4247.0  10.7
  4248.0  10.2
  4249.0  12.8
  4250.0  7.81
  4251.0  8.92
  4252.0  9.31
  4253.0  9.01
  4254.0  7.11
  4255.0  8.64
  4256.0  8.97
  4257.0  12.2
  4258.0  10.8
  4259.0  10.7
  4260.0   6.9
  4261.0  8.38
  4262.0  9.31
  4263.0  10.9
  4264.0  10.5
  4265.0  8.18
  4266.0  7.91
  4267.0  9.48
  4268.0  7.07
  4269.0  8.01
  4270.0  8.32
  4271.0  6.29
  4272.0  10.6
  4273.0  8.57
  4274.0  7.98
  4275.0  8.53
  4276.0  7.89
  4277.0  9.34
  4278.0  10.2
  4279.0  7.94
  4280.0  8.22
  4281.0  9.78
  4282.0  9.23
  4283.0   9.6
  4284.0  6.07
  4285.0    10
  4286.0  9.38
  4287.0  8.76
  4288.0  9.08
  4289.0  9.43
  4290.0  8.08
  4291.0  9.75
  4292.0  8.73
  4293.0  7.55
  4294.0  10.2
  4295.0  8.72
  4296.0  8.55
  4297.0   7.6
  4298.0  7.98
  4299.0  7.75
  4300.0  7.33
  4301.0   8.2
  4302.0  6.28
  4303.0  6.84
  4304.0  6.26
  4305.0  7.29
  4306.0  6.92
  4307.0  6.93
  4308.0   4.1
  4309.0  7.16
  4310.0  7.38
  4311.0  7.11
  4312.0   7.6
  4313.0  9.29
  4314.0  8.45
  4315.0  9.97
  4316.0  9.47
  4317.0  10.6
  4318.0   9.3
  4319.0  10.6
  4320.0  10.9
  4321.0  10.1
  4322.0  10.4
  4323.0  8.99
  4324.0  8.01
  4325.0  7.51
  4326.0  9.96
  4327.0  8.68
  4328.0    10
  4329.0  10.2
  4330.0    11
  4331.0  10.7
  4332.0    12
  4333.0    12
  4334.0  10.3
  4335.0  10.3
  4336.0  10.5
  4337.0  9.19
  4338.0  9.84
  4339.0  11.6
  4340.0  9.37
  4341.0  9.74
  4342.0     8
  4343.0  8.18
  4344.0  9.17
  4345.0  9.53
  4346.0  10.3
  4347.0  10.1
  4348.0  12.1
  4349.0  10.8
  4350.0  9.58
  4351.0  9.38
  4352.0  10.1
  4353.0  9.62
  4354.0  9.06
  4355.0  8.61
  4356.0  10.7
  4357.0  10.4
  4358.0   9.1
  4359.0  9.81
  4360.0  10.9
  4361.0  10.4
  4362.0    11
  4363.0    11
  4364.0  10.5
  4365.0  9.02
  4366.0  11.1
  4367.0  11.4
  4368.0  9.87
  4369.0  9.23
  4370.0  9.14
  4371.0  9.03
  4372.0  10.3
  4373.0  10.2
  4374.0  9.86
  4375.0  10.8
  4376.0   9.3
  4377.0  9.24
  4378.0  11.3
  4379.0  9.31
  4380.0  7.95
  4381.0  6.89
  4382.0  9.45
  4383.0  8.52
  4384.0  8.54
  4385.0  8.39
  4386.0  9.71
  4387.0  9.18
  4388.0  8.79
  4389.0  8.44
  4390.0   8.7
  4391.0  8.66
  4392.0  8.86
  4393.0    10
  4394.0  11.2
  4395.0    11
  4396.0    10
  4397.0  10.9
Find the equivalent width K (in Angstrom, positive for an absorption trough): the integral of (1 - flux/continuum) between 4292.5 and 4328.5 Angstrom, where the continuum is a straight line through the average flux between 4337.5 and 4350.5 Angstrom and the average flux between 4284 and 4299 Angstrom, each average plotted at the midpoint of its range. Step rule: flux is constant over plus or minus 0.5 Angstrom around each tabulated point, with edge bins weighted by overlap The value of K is 3.20 Angstrom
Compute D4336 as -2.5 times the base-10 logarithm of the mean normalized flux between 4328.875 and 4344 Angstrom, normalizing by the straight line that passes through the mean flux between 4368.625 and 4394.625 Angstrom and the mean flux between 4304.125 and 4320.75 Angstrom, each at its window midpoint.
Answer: -0.18 mag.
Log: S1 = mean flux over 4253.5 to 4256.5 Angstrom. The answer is 8.24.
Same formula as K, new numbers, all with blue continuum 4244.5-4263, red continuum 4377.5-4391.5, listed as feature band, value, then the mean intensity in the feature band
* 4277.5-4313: 4.8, 8.07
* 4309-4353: -2.7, 9.7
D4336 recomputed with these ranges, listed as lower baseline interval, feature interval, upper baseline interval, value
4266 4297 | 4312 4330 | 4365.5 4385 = -0.06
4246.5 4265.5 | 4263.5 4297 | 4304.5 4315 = -0.02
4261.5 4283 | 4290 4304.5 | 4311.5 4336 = 0.17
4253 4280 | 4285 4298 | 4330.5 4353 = 0.05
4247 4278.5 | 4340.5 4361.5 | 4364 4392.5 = -0.06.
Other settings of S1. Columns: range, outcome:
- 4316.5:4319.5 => 10.2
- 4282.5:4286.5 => 8.76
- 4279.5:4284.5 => 8.58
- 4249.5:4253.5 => 8.76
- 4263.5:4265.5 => 9.34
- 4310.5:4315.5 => 8.48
